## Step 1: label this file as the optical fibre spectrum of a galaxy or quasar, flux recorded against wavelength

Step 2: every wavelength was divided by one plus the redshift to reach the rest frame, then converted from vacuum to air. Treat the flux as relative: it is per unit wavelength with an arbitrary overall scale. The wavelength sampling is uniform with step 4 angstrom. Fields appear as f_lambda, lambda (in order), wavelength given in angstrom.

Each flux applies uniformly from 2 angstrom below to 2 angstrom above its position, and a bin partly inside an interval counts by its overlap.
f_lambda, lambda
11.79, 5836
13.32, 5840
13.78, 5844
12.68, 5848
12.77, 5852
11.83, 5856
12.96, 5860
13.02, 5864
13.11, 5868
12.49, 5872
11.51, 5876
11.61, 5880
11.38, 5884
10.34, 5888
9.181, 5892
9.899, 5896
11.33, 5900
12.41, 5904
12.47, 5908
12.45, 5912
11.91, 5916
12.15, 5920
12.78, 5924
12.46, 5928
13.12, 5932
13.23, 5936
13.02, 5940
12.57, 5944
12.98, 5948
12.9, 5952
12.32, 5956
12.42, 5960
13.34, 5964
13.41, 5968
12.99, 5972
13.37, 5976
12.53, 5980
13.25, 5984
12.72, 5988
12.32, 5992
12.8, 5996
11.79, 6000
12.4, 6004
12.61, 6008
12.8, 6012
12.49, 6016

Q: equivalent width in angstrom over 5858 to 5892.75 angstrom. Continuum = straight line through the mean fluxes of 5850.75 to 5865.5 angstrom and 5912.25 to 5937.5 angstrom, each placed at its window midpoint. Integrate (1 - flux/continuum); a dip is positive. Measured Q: 2.2 angstrom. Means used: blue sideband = 12.6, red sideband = 12.6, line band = 11.8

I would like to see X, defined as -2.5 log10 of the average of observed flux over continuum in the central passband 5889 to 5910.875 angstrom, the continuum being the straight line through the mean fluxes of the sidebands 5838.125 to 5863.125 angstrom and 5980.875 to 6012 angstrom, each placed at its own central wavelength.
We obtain 0.16 mag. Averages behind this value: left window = 12.9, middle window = 11.1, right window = 12.6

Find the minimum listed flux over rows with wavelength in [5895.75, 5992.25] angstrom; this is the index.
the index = 9.899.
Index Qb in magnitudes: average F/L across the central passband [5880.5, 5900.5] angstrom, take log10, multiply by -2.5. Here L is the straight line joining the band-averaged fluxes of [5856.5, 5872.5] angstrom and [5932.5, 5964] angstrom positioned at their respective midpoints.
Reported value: 0.223 mag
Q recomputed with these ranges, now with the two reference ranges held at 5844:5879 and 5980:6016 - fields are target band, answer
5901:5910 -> 0.2 angstrom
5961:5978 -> -0.9 angstrom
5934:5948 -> -0.4 angstrom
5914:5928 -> 0.3 angstrom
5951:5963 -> 0.0 angstrom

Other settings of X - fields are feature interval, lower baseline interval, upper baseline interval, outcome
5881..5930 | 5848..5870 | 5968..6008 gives 0.10 mag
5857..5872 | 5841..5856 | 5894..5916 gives -0.02 mag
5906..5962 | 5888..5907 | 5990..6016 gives -0.12 mag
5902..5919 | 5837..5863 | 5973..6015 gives 0.04 mag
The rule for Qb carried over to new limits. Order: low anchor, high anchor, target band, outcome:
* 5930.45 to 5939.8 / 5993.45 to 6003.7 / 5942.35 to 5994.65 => -0.01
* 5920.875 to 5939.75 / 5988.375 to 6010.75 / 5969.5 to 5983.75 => -0.04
